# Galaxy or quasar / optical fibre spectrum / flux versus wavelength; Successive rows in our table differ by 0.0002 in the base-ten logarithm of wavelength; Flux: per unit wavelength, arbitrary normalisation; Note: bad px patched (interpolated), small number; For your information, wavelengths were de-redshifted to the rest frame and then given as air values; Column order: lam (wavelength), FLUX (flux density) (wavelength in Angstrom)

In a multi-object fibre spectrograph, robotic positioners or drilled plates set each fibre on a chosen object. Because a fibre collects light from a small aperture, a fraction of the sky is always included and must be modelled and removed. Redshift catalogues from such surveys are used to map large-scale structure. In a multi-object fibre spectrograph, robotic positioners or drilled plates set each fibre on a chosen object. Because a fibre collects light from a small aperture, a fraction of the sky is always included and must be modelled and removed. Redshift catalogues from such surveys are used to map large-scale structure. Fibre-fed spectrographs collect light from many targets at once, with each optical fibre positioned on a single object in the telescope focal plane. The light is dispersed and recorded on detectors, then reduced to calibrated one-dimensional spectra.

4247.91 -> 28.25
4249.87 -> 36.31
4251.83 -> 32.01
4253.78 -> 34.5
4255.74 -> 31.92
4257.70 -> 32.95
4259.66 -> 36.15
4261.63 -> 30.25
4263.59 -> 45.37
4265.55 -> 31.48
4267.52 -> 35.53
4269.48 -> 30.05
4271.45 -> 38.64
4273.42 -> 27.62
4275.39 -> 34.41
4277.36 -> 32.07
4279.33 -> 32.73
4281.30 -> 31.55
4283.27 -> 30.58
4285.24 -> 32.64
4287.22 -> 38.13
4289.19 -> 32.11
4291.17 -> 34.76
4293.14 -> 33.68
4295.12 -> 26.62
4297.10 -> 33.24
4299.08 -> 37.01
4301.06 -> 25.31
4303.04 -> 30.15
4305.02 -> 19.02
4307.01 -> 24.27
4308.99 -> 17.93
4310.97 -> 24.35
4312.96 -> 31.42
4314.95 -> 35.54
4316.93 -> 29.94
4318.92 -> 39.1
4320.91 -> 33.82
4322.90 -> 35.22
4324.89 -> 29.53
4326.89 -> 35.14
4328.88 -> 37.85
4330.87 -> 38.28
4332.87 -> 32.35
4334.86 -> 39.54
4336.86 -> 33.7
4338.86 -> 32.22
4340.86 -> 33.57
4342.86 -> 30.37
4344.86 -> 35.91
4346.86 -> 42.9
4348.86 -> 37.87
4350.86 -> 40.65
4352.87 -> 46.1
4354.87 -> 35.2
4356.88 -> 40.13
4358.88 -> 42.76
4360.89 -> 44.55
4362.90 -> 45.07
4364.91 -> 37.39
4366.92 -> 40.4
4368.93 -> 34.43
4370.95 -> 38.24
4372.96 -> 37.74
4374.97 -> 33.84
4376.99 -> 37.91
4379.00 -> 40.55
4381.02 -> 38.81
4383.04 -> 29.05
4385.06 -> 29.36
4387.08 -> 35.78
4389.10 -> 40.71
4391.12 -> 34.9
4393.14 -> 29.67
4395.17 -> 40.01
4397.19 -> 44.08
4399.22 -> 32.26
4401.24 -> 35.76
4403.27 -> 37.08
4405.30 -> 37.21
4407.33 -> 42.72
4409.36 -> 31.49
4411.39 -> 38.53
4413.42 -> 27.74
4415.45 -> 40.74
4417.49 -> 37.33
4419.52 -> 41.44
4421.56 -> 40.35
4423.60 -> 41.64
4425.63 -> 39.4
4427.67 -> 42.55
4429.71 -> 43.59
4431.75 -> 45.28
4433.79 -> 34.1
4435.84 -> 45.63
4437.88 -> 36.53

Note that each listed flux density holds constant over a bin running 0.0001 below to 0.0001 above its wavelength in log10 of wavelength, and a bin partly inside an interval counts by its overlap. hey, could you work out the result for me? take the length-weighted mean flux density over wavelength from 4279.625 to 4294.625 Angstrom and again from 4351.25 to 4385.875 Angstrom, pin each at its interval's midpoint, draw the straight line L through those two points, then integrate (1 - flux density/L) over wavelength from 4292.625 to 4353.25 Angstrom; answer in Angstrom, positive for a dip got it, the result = 4.6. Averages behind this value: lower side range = 33.1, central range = 32.9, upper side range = 38.4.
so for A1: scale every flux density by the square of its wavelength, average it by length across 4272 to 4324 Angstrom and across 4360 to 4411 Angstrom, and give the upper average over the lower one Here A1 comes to 1.2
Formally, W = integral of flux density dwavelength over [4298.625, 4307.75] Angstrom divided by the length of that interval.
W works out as 26.6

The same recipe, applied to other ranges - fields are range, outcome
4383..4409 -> 36.2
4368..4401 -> 36.1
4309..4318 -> 29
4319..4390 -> 37.1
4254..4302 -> 33.1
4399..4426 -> 37.5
